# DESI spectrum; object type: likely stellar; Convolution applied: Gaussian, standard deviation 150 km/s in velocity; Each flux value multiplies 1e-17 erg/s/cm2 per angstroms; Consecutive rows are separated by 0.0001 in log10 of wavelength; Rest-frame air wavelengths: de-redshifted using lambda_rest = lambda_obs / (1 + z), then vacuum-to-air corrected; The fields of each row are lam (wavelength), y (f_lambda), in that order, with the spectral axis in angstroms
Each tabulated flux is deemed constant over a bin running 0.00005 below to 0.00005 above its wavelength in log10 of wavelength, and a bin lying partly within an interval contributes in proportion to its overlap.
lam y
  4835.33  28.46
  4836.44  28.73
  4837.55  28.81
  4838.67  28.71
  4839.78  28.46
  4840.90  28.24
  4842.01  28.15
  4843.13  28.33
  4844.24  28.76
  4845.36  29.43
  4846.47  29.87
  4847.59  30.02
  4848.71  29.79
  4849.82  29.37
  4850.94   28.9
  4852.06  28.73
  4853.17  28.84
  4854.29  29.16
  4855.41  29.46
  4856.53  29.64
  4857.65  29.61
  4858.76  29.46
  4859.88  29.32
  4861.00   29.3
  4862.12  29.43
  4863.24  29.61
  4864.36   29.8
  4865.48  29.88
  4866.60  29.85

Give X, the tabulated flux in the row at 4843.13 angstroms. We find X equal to 28.33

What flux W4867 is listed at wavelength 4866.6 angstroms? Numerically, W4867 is 29.85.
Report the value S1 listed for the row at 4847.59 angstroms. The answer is 30.02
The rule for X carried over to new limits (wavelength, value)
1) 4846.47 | 29.87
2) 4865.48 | 29.88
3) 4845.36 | 29.43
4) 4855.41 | 29.46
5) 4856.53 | 29.64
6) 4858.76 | 29.46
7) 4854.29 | 29.16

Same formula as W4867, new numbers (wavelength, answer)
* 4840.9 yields 28.24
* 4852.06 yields 28.73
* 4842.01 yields 28.15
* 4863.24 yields 29.61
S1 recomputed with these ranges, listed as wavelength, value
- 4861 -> 29.3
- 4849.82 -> 29.37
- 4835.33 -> 28.46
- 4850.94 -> 28.9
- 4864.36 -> 29.8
